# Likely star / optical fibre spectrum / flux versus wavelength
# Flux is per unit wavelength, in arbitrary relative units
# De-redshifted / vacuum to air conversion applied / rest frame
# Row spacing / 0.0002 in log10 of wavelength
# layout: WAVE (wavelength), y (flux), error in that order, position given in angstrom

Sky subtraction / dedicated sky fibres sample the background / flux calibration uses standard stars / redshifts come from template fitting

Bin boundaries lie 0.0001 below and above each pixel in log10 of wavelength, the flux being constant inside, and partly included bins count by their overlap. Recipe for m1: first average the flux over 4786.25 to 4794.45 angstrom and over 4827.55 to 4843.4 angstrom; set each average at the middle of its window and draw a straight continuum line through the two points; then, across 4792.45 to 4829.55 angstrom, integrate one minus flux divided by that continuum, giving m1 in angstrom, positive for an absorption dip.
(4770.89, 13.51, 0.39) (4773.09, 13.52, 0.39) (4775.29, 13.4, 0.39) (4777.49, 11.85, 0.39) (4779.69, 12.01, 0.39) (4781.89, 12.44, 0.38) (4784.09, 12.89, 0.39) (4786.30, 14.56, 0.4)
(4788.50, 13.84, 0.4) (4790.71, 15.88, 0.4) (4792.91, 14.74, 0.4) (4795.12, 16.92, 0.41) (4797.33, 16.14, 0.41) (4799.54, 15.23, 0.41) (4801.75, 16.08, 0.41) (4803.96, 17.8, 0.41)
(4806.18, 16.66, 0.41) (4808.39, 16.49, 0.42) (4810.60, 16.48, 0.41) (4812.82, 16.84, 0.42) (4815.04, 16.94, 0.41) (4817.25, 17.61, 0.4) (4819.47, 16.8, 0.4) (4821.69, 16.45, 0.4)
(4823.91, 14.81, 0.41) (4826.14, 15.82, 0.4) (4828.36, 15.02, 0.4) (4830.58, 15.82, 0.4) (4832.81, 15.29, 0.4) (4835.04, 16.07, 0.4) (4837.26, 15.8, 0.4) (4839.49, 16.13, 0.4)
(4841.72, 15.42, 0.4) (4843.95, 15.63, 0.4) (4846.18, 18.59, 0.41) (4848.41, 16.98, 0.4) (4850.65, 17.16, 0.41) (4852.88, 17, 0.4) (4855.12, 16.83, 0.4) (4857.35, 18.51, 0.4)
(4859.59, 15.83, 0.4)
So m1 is -2.59 angstrom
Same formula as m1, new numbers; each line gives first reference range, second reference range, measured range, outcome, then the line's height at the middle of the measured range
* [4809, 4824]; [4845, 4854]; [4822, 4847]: 1.8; 17.1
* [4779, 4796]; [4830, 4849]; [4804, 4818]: -1.7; 15.1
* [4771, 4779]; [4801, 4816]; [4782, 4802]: -0.1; 14.9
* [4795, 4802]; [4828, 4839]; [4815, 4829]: -0.4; 15.8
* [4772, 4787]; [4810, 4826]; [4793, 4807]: -1.4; 14.8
